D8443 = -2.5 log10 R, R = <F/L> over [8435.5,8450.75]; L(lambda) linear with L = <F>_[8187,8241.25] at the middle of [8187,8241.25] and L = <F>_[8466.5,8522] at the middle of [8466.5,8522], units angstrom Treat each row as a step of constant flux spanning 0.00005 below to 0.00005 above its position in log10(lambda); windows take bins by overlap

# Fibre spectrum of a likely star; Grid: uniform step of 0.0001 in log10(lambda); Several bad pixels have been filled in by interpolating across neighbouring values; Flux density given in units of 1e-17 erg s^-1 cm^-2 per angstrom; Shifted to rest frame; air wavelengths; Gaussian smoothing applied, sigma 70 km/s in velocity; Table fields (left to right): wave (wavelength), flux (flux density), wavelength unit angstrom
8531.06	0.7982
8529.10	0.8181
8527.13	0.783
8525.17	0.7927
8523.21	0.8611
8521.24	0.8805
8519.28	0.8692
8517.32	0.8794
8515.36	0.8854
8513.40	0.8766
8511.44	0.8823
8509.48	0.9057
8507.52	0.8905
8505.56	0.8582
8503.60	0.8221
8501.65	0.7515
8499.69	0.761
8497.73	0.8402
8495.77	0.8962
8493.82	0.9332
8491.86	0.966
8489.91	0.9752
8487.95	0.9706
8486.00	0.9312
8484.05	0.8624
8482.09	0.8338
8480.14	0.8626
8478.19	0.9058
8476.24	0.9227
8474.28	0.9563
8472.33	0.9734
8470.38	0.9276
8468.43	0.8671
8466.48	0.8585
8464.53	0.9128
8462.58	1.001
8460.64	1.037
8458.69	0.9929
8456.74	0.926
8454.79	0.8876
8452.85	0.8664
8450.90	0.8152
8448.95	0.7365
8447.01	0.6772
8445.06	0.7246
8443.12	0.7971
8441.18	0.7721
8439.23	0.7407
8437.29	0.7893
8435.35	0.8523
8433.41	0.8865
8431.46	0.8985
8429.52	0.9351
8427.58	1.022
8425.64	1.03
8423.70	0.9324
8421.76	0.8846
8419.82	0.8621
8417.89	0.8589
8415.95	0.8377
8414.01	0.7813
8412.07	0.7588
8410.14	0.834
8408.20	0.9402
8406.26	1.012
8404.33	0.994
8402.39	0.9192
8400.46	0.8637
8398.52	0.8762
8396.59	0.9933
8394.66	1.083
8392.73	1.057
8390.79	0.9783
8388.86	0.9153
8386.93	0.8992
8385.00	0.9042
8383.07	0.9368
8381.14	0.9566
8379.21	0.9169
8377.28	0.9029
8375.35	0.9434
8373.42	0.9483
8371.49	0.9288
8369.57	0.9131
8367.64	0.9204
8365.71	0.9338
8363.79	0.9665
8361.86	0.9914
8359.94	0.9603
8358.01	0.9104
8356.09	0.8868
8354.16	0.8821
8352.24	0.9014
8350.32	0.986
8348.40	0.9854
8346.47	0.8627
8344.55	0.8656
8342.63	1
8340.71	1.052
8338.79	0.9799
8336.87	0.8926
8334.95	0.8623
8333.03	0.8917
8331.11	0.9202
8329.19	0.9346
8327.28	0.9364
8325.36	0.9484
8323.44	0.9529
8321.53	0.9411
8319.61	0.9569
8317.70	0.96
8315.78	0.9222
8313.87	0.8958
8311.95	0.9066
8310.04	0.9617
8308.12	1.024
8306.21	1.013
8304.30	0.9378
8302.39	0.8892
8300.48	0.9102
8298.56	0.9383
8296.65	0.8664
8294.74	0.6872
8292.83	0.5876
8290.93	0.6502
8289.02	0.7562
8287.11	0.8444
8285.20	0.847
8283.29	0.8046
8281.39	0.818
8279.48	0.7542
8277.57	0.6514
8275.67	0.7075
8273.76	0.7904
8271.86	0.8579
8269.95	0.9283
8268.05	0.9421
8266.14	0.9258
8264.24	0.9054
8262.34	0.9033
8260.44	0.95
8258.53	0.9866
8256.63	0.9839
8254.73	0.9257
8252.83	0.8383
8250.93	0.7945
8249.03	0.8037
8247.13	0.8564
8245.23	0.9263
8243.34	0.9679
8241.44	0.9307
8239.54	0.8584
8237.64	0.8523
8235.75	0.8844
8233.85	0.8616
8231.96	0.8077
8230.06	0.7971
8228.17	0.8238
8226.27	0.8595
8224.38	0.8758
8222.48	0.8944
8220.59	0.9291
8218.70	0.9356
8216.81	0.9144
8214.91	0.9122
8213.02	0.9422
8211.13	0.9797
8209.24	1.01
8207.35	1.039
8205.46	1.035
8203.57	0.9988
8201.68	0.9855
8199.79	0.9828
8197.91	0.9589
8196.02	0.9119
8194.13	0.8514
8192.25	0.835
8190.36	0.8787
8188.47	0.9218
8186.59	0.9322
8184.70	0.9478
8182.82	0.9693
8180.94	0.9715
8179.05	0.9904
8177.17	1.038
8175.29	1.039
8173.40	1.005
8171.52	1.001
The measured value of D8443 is 0.18 mag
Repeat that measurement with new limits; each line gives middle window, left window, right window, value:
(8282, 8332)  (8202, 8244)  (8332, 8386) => 0.05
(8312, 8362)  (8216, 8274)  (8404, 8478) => -0.06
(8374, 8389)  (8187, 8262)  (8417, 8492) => -0.03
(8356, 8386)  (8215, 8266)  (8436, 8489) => -0.07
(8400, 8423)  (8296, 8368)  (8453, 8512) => 0.05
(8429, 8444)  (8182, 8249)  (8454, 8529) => 0.08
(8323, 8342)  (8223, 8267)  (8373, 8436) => -0.04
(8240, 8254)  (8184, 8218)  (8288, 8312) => 0.04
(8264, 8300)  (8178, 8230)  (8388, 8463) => 0.15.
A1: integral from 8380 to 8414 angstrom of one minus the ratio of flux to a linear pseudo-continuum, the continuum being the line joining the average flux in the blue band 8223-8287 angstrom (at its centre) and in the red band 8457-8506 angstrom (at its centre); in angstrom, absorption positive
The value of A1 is -1.7 angstrom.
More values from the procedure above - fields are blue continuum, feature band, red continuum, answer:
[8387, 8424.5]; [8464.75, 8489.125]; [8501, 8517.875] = -0.8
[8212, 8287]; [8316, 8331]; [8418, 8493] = -1.2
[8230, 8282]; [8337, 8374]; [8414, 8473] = -2.9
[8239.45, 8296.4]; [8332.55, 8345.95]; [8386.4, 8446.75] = -1.1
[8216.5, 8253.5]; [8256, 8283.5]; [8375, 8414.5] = 0.7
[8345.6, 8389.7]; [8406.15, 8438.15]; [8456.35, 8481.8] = 1.5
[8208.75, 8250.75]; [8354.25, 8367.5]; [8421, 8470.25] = -0.8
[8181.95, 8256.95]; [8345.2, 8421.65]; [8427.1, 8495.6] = -2.5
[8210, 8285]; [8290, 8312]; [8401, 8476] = 0.3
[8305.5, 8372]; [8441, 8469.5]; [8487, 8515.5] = 1.1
